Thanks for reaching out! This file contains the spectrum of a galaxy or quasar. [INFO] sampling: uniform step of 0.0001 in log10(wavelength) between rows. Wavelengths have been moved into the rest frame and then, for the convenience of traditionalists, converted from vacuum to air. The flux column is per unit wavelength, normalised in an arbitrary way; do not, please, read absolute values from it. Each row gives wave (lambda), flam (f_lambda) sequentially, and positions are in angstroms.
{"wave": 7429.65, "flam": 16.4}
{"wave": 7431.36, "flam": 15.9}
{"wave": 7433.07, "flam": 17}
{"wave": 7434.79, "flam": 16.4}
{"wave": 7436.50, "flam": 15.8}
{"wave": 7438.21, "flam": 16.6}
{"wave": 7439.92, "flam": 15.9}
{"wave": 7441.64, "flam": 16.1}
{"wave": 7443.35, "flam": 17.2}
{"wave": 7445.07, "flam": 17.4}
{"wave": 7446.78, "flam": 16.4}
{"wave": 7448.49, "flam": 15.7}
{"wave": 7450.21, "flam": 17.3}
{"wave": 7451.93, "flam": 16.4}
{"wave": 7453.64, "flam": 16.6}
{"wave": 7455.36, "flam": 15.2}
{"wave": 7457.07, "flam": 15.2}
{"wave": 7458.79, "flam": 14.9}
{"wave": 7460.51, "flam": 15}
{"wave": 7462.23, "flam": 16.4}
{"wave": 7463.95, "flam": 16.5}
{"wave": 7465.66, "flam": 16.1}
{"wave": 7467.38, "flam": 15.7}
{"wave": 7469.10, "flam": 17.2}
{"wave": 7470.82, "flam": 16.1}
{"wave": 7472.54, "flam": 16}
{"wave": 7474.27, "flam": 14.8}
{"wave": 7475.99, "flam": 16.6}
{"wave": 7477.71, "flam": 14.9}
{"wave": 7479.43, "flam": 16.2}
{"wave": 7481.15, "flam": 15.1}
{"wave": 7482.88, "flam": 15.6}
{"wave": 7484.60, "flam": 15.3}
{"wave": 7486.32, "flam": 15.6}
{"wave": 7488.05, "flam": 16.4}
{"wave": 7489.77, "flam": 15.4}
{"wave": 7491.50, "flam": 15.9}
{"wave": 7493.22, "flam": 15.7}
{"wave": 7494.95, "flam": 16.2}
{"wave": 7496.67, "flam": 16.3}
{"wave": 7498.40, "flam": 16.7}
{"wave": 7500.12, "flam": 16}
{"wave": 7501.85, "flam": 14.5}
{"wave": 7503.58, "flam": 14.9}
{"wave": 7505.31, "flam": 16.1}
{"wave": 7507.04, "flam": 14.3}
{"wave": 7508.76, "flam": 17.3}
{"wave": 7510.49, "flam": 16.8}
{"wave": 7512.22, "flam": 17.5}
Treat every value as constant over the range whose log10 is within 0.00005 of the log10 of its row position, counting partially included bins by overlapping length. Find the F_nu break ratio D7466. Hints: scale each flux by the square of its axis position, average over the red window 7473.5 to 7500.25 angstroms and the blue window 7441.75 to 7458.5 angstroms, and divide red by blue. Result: 1.0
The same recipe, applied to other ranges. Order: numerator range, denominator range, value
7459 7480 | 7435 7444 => 0.98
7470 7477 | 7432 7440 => 0.98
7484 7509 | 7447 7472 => 0.99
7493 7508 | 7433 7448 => 0.96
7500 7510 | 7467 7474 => 0.97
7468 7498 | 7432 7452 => 0.97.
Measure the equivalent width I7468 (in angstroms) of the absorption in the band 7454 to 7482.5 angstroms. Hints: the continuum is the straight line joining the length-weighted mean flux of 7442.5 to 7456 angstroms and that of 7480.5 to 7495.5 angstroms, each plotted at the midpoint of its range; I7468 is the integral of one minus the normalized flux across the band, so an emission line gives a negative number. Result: 0.64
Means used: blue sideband 16.5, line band 15.8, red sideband 15.7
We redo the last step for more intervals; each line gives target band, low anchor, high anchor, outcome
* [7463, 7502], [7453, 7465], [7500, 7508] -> -1.3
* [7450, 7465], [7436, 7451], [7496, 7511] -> 0.4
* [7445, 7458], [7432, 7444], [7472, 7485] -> -0.1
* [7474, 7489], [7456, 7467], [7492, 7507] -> 0.1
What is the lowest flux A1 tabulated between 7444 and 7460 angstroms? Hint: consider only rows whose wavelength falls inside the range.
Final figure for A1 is 14.9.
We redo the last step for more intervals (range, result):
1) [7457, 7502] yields 14.5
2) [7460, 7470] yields 15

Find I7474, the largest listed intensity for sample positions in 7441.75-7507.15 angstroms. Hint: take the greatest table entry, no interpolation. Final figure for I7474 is 17.4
